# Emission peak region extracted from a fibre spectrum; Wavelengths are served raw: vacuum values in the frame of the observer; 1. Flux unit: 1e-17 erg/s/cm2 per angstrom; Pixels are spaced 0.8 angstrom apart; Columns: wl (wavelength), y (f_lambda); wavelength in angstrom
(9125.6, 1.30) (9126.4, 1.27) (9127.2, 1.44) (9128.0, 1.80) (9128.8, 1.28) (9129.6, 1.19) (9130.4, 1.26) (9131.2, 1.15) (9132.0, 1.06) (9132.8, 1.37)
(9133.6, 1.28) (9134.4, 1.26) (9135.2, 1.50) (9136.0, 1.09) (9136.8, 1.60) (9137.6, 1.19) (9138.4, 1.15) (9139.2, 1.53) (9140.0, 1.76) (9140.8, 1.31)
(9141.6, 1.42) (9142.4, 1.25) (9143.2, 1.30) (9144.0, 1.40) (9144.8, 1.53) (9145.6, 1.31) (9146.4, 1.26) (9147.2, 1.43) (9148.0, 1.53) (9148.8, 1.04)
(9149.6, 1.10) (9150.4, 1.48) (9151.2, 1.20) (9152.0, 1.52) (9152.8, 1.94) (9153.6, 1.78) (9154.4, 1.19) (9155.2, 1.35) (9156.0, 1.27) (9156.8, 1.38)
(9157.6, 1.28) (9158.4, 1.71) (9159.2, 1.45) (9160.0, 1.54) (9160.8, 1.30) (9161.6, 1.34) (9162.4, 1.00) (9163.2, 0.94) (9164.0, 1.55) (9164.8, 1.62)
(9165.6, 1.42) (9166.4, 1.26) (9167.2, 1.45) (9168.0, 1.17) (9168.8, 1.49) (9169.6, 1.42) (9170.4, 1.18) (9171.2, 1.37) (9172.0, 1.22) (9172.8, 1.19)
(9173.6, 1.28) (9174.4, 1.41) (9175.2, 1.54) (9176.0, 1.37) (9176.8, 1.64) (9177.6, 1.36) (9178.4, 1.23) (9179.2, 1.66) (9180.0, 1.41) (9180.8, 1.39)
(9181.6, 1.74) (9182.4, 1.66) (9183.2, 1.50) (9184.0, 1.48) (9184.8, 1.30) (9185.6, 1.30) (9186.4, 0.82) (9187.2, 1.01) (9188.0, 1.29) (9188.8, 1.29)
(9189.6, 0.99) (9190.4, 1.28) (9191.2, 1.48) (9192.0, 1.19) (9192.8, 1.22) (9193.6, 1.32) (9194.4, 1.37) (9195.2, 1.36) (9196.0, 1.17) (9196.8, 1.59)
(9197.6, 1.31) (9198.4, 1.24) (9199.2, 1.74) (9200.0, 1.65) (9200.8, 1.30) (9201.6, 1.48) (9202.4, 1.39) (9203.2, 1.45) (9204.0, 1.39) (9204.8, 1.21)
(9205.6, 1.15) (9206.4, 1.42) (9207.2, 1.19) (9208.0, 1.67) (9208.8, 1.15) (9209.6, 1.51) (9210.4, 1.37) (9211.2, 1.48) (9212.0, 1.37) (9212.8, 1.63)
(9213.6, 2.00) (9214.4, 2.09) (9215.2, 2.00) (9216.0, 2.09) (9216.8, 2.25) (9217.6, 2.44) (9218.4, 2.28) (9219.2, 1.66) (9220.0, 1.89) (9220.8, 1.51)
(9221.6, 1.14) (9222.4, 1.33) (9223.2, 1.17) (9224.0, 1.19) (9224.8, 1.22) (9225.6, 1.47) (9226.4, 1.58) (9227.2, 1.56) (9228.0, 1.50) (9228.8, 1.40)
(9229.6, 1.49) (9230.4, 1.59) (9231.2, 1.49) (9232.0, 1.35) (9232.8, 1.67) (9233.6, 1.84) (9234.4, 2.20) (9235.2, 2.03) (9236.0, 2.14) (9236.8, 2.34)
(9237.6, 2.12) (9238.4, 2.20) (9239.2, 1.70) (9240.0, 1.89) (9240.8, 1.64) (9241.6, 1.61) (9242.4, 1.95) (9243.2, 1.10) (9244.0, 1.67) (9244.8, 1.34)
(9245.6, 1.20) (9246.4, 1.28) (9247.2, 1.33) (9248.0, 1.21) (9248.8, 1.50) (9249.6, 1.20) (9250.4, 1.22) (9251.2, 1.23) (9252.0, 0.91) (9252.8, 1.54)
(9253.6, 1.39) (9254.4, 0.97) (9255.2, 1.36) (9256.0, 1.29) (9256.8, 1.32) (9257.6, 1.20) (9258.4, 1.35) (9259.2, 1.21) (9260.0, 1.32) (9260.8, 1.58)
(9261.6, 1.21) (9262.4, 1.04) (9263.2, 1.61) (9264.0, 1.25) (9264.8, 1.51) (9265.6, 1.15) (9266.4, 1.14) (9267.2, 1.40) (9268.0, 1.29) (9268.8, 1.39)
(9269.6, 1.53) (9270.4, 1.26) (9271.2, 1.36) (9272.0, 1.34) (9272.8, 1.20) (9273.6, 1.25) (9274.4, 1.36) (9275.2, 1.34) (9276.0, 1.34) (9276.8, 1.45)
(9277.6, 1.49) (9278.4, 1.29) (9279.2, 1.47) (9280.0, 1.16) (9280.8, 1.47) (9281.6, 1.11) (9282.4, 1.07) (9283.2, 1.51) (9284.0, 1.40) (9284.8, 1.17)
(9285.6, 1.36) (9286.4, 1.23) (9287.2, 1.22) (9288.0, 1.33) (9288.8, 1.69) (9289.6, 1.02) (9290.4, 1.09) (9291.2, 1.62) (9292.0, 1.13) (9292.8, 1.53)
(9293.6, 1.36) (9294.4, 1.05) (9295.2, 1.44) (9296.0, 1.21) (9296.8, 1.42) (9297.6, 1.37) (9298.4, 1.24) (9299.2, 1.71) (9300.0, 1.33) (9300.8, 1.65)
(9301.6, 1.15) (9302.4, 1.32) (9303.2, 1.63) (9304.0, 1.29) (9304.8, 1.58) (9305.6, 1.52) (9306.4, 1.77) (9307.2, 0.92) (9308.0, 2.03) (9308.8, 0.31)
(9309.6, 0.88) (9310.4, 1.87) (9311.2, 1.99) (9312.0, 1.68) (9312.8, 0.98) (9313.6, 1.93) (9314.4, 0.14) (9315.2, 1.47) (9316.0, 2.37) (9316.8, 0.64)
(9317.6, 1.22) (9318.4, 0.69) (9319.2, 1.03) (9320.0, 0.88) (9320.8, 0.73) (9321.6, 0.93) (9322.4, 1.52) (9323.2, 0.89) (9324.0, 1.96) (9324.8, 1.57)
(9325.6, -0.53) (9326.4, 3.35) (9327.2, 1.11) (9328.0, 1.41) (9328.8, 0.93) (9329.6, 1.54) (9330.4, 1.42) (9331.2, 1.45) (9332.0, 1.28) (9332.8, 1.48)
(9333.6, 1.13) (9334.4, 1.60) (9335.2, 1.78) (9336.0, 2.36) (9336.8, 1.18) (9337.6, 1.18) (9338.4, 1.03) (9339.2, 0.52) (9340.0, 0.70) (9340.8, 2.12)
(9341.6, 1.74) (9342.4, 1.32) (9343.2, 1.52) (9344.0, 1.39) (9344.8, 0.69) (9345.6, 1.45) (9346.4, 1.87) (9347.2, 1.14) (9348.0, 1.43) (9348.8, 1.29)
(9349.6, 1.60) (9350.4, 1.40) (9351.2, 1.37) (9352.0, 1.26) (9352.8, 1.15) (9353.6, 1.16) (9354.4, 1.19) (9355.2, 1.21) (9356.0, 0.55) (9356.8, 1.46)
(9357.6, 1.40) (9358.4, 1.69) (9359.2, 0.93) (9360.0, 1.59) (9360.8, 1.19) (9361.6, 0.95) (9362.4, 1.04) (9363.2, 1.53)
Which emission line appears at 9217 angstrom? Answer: [S II] 6716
